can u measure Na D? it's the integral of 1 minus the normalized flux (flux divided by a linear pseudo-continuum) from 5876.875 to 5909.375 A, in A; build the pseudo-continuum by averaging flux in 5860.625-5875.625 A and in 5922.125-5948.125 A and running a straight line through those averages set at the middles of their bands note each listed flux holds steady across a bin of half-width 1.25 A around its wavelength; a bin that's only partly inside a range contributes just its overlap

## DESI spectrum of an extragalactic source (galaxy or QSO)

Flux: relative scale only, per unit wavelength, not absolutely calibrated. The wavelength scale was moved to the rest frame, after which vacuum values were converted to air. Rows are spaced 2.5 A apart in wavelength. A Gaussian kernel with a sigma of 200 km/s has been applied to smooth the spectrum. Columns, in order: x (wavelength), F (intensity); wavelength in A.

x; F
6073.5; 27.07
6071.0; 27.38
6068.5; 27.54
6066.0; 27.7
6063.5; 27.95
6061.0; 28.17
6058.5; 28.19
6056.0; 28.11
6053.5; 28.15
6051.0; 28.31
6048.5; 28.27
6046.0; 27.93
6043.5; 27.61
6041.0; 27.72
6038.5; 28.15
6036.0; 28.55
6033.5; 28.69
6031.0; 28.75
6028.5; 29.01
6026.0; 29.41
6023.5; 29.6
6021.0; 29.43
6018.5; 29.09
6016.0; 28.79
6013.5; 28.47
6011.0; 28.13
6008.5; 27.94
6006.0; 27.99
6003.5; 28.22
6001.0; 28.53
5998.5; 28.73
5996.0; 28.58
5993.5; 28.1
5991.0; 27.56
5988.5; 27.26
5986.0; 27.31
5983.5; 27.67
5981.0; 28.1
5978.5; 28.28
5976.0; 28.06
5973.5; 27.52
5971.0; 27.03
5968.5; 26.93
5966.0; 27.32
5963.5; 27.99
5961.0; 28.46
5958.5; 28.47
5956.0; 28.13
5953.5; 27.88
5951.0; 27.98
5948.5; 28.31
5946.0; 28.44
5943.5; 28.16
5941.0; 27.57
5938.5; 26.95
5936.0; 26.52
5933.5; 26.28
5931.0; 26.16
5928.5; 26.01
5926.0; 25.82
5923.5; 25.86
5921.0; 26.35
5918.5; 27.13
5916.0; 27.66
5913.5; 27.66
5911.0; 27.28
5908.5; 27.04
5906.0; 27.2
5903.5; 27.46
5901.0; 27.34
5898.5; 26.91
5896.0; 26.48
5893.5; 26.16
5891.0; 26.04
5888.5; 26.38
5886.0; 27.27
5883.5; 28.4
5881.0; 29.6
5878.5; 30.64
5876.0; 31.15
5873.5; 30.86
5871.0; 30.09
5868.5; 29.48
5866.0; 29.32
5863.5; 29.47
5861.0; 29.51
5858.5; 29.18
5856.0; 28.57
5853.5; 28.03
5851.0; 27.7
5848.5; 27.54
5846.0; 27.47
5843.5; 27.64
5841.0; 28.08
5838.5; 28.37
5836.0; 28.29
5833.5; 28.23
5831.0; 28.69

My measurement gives 1.4 A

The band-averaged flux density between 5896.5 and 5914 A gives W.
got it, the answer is 27.2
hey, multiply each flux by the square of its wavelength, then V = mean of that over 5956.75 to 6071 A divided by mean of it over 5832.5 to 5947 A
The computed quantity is 1.06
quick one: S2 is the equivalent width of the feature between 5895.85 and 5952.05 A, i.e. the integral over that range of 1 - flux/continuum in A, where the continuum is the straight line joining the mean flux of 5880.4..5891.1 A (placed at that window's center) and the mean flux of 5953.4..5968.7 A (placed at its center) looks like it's 1.39 A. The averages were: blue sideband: 27.6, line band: 27.1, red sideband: 27.9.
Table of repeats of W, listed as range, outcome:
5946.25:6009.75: 27.9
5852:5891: 29.1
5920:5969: 27.3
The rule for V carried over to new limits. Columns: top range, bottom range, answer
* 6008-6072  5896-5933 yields 1.10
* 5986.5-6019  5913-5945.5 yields 1.08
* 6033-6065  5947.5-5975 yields 1.04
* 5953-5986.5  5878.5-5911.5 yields 1.04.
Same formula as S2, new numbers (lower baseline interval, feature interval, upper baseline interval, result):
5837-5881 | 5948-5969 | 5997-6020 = 0.5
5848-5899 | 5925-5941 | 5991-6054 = 1.2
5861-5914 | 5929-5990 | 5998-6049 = 1.7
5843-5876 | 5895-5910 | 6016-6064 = 0.9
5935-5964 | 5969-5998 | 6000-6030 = 0.6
